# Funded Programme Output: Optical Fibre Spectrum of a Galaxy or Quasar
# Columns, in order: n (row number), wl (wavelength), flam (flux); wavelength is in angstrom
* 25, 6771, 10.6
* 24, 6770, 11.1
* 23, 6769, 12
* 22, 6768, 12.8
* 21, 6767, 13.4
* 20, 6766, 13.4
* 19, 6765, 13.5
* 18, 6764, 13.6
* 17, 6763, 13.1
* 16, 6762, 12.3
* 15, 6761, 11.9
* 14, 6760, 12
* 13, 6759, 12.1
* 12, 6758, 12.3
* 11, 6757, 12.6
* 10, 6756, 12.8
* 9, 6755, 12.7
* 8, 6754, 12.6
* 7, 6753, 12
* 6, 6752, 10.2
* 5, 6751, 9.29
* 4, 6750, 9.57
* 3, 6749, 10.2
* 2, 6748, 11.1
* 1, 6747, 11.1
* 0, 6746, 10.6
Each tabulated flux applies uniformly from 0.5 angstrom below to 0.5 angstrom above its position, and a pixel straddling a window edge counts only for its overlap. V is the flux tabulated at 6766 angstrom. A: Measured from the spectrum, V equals 13.4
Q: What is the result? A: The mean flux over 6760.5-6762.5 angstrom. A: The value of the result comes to 12.1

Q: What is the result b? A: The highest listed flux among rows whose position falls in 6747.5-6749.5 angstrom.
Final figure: 11.1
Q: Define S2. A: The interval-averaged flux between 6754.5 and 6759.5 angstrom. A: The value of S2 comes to 12.5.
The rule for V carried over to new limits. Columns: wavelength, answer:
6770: 11.1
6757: 12.6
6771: 10.6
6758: 12.3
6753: 12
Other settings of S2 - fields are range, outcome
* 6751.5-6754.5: 11.6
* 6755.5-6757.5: 12.7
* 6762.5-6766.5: 13.4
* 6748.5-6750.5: 9.88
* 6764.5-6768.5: 13.3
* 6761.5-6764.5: 13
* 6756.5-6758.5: 12.4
